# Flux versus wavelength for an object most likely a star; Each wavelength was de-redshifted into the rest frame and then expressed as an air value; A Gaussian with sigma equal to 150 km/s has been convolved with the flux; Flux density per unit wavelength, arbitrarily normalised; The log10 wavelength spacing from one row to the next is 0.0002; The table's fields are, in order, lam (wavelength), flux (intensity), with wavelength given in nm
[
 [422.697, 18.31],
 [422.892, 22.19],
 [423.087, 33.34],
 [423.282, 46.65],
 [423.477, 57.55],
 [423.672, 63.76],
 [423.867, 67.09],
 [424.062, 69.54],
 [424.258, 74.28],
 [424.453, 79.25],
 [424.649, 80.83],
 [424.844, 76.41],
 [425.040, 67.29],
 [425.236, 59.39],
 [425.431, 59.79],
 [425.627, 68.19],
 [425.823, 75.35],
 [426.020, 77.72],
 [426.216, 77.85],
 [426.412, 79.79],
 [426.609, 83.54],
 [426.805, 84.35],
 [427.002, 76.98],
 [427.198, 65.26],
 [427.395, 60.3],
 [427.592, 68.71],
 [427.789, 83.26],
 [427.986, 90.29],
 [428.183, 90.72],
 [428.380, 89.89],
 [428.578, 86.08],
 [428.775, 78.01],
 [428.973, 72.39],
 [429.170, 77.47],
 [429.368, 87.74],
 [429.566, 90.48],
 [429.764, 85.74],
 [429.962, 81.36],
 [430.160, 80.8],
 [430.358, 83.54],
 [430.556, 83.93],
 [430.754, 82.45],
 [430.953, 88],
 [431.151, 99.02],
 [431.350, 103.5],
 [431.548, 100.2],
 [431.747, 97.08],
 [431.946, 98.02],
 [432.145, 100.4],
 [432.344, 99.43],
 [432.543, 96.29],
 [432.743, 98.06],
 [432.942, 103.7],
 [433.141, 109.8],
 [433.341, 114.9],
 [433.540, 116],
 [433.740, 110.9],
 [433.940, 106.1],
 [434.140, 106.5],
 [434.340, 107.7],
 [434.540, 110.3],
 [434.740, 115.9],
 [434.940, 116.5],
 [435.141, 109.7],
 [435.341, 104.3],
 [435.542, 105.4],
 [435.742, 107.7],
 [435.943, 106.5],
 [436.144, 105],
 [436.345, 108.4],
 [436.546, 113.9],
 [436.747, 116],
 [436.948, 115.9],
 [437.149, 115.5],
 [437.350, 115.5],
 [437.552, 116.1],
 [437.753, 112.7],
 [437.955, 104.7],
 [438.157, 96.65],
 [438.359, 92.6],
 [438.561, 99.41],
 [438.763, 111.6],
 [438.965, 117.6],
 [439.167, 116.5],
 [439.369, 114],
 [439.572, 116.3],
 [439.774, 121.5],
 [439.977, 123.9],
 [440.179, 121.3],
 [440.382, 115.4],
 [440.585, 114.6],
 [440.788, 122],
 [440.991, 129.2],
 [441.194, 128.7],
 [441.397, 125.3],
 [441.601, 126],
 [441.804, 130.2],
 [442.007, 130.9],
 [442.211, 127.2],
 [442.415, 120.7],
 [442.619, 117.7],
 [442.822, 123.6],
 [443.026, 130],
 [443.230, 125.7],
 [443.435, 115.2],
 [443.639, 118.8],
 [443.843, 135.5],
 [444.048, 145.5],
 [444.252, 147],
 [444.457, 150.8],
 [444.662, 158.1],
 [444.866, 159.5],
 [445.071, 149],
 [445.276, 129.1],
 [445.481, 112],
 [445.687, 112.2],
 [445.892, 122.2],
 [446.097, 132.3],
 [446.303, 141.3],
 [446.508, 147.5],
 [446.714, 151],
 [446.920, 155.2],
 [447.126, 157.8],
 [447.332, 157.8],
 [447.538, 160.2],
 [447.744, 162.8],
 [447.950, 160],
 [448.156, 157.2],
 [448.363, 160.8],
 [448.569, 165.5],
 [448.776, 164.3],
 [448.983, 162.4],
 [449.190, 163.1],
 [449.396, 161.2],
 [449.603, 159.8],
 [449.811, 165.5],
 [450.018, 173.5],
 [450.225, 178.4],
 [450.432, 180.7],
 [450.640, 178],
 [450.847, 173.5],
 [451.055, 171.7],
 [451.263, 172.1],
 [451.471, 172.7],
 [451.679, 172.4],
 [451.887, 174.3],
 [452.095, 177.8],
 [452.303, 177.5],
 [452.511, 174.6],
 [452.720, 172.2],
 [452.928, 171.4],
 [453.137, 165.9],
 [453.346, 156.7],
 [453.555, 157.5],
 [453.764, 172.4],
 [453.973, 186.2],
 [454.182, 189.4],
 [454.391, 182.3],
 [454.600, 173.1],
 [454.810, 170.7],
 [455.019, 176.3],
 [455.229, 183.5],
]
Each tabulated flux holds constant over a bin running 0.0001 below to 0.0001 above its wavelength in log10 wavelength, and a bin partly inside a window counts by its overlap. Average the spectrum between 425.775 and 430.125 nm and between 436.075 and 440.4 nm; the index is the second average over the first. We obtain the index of 1.4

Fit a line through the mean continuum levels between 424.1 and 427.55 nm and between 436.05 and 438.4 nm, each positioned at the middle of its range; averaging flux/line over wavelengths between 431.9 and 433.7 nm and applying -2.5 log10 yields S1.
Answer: -0.10 mag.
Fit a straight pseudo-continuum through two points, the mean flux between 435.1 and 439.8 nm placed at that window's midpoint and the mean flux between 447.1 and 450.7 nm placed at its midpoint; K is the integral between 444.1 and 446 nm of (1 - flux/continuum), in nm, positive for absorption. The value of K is 0.107 nm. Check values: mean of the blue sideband 110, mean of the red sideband 165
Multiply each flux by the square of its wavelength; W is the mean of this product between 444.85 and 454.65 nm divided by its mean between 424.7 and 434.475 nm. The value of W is 2.03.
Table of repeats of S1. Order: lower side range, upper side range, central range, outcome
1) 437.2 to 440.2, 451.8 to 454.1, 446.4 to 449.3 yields -0.061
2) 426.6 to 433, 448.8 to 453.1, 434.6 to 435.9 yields -0.012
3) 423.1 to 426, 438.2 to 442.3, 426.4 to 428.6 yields -0.043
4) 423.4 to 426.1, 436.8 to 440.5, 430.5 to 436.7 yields -0.078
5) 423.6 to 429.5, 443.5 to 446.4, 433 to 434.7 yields -0.108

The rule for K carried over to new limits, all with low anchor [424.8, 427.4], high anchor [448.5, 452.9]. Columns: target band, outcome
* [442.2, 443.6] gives 0.17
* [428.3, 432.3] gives 0.05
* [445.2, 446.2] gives 0.20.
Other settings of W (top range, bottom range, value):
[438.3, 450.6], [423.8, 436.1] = 1.65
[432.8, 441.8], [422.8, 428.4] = 1.71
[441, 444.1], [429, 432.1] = 1.50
